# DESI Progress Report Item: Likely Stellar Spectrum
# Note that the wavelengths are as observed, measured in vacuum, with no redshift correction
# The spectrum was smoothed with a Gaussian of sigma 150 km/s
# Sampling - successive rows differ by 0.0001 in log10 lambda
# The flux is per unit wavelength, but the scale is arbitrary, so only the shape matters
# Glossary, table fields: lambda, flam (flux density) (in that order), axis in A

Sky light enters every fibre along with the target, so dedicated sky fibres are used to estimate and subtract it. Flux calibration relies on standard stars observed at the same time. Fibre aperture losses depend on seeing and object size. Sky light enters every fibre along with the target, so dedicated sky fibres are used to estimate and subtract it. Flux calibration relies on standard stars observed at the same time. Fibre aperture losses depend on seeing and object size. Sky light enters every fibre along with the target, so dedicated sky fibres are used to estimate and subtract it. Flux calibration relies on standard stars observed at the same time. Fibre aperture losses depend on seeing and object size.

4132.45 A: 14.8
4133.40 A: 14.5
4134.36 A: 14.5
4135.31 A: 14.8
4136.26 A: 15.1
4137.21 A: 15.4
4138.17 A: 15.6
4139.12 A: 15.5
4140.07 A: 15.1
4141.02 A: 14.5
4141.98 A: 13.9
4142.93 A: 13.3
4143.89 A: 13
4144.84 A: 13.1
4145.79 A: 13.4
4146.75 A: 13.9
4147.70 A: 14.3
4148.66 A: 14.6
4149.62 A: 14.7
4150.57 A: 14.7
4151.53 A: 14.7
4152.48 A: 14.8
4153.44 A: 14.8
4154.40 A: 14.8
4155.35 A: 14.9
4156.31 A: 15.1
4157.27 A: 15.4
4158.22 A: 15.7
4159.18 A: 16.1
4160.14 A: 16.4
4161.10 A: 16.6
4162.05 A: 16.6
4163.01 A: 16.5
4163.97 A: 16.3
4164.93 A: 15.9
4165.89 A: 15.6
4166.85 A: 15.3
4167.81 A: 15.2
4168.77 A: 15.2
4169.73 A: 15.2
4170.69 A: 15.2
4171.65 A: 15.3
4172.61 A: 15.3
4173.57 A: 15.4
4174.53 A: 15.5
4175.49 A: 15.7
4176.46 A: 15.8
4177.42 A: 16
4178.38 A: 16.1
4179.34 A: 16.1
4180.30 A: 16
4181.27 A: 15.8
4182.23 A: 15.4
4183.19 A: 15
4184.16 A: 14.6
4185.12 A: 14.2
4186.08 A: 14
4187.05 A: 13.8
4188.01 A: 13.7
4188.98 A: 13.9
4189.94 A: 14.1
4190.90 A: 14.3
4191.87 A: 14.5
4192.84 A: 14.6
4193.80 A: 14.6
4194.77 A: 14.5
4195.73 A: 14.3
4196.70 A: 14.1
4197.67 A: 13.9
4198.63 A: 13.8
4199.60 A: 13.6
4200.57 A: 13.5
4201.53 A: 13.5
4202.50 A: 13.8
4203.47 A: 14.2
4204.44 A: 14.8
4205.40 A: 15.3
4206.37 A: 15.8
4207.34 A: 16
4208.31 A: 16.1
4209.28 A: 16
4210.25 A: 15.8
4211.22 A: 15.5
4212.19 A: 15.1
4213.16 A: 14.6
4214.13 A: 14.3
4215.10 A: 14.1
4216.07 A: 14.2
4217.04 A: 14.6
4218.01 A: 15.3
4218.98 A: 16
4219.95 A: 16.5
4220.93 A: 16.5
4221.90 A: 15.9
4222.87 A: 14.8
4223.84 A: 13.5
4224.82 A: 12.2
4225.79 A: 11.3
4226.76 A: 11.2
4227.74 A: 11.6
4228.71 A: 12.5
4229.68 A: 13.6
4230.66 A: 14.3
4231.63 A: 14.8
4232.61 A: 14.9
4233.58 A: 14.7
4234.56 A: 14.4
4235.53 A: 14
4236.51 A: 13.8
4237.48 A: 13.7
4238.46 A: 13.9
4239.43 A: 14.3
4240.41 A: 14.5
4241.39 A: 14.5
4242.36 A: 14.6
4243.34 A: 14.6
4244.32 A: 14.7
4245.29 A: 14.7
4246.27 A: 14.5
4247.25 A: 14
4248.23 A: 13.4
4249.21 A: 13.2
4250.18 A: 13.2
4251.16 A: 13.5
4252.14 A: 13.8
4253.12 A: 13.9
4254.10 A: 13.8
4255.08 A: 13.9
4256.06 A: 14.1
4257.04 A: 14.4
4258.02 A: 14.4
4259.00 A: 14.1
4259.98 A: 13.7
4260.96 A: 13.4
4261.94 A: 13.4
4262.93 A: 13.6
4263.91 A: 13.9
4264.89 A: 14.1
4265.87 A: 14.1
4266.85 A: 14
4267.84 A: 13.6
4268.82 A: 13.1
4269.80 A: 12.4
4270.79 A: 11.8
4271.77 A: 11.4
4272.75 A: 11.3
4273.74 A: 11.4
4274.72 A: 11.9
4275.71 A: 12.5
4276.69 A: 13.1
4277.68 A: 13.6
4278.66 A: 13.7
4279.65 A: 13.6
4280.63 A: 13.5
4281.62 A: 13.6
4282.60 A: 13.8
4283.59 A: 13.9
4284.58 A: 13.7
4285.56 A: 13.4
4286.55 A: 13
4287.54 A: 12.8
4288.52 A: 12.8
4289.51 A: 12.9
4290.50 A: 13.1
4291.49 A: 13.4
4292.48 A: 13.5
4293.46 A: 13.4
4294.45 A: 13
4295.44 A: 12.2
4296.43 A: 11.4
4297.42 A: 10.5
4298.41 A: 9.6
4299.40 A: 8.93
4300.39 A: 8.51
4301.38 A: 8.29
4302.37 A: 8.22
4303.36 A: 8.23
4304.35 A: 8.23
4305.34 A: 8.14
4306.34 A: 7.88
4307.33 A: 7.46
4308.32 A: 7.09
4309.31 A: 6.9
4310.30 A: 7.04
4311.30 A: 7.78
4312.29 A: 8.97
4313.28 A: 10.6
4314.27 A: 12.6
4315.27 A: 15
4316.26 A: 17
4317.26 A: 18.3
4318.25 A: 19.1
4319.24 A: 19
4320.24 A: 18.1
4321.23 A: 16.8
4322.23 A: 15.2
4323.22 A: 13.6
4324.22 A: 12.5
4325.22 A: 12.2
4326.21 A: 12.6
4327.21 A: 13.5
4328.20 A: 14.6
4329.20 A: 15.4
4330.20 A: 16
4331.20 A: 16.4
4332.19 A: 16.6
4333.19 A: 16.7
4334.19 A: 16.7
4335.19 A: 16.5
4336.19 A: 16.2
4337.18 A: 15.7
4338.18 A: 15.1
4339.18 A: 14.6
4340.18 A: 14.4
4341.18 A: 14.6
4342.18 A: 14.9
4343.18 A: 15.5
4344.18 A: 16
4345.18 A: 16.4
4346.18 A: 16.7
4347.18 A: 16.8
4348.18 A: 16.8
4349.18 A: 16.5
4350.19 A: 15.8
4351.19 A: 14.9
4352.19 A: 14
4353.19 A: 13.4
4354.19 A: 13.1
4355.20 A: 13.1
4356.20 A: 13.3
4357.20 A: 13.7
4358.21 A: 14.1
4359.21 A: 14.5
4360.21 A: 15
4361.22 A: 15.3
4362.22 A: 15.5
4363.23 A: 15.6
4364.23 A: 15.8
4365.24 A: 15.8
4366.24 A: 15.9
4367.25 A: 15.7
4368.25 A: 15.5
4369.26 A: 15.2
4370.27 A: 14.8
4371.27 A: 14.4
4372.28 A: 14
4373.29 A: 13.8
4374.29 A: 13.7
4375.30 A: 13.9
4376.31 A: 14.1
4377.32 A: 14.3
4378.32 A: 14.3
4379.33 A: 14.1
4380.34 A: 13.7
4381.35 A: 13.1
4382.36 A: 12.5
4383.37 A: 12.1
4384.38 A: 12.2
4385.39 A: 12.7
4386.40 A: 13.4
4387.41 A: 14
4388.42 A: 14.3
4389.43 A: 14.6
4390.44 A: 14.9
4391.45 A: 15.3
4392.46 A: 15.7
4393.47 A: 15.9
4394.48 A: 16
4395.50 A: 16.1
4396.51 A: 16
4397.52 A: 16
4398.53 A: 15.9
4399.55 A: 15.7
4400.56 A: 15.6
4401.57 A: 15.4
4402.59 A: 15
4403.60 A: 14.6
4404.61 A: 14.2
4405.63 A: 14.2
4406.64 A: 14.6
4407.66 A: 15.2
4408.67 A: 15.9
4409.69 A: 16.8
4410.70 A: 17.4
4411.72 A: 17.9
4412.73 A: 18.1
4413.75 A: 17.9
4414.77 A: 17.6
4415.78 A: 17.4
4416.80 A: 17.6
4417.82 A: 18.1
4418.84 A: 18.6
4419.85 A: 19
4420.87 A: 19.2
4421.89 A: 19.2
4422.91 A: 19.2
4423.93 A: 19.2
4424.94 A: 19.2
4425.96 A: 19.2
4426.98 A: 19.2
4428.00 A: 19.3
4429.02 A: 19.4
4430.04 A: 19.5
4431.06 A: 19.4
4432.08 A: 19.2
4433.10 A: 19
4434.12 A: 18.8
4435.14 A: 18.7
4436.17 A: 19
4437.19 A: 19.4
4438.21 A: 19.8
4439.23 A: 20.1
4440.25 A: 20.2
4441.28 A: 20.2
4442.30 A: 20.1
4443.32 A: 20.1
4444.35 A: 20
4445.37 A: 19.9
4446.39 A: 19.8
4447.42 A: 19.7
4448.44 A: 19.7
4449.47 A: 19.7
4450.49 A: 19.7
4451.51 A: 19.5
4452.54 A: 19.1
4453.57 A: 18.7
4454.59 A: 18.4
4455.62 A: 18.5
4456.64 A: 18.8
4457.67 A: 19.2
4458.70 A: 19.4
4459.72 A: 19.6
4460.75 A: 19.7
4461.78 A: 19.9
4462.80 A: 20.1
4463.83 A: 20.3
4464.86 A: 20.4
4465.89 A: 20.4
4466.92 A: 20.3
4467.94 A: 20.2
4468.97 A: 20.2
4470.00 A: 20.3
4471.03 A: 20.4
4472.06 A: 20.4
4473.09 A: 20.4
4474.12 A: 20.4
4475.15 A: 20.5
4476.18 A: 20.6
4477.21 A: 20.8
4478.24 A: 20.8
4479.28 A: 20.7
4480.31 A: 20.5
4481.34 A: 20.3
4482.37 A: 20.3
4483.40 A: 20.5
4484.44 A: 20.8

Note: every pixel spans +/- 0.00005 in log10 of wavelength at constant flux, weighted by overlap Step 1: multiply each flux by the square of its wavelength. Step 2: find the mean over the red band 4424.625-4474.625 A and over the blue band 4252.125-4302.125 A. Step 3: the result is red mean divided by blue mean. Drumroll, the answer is 1.7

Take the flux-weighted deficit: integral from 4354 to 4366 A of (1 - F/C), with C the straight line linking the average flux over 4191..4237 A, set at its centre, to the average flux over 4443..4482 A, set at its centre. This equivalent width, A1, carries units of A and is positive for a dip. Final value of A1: 2.1 A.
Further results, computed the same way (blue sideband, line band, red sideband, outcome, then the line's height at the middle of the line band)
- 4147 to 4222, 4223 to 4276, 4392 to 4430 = 7.2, 15.7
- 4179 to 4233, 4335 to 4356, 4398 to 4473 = 2.2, 17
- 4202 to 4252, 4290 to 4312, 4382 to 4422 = 7.8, 15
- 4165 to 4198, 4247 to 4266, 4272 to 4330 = -0.7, 13.3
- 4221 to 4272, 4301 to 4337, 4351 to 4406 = 3.1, 14.2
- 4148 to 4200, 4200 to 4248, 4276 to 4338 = -0.6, 14.2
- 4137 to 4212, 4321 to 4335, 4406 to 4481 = 2.0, 17.4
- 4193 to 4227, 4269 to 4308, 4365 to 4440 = 9.3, 15.3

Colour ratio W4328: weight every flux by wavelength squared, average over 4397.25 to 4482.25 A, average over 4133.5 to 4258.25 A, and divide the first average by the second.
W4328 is 1.4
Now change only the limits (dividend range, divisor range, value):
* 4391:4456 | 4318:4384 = 1.25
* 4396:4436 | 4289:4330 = 1.53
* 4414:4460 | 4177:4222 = 1.44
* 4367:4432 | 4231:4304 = 1.30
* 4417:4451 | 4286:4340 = 1.60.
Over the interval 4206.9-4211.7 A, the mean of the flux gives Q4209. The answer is 15.9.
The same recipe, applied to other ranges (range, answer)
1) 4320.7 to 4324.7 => 14.6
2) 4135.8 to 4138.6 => 15.3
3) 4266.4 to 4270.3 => 13.2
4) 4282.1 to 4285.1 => 13.8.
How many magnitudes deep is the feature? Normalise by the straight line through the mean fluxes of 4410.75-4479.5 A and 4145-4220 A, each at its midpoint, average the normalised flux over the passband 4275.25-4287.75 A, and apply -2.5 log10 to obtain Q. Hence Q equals 0.24 mag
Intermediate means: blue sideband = 15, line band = 13.4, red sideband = 19.5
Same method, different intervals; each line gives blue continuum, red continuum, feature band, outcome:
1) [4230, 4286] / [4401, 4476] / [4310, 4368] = 0.08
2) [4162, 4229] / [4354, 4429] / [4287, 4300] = 0.25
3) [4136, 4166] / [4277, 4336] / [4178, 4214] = -0.03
